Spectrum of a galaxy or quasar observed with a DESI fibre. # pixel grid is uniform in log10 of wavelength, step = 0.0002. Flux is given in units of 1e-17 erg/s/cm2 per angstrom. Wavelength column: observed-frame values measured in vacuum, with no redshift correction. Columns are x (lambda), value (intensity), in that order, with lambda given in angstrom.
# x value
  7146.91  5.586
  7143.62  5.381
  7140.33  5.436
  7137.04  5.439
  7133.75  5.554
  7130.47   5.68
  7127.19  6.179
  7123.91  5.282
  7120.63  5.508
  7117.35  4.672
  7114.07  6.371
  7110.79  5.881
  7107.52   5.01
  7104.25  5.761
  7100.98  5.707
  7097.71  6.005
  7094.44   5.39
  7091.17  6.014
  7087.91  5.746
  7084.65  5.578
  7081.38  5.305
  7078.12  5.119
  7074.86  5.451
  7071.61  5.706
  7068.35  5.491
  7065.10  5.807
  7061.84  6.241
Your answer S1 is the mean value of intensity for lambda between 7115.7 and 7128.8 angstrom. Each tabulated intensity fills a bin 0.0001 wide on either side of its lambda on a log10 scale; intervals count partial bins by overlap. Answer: 5.41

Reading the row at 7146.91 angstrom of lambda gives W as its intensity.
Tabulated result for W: 5.586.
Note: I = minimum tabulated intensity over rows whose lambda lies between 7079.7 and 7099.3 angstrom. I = 5.305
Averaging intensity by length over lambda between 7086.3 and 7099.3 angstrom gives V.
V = 5.79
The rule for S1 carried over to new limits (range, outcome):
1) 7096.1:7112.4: 5.67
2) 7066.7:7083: 5.42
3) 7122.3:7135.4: 5.68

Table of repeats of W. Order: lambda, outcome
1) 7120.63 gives 5.508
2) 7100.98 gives 5.707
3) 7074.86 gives 5.451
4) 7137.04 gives 5.439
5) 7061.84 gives 6.241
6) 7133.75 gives 5.554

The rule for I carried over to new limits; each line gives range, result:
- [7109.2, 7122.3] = 4.672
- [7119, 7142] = 5.282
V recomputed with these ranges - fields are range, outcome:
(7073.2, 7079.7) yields 5.29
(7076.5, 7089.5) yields 5.43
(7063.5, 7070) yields 5.65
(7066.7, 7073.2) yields 5.6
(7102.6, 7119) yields 5.54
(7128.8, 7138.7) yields 5.56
